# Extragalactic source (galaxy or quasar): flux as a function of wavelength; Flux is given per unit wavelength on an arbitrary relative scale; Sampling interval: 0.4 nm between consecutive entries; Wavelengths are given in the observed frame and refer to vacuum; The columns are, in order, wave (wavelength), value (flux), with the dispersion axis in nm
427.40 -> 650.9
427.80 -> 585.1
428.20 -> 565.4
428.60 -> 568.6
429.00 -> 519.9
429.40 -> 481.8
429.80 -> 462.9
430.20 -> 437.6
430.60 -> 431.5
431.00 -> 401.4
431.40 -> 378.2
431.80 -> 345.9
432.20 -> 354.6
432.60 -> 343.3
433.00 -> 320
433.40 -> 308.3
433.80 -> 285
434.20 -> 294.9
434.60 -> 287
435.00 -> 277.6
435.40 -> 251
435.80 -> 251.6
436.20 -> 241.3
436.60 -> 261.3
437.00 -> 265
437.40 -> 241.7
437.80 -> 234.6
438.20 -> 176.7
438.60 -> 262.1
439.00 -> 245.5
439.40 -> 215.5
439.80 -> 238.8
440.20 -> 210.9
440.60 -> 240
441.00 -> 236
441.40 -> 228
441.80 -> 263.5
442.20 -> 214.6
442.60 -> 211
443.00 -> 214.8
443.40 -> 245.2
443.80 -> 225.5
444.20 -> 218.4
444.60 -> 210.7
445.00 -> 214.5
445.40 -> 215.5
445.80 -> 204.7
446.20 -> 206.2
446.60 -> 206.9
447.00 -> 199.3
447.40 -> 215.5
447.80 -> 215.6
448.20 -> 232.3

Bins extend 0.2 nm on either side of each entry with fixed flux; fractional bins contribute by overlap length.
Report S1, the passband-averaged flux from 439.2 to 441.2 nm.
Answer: 228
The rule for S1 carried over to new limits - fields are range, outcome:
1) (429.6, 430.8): 444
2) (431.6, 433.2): 341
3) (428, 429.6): 534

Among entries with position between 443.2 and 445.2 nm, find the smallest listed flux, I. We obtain 210.7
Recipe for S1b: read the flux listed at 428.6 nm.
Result 568.6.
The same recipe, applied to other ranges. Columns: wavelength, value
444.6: 210.7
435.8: 251.6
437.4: 241.7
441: 236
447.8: 215.6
